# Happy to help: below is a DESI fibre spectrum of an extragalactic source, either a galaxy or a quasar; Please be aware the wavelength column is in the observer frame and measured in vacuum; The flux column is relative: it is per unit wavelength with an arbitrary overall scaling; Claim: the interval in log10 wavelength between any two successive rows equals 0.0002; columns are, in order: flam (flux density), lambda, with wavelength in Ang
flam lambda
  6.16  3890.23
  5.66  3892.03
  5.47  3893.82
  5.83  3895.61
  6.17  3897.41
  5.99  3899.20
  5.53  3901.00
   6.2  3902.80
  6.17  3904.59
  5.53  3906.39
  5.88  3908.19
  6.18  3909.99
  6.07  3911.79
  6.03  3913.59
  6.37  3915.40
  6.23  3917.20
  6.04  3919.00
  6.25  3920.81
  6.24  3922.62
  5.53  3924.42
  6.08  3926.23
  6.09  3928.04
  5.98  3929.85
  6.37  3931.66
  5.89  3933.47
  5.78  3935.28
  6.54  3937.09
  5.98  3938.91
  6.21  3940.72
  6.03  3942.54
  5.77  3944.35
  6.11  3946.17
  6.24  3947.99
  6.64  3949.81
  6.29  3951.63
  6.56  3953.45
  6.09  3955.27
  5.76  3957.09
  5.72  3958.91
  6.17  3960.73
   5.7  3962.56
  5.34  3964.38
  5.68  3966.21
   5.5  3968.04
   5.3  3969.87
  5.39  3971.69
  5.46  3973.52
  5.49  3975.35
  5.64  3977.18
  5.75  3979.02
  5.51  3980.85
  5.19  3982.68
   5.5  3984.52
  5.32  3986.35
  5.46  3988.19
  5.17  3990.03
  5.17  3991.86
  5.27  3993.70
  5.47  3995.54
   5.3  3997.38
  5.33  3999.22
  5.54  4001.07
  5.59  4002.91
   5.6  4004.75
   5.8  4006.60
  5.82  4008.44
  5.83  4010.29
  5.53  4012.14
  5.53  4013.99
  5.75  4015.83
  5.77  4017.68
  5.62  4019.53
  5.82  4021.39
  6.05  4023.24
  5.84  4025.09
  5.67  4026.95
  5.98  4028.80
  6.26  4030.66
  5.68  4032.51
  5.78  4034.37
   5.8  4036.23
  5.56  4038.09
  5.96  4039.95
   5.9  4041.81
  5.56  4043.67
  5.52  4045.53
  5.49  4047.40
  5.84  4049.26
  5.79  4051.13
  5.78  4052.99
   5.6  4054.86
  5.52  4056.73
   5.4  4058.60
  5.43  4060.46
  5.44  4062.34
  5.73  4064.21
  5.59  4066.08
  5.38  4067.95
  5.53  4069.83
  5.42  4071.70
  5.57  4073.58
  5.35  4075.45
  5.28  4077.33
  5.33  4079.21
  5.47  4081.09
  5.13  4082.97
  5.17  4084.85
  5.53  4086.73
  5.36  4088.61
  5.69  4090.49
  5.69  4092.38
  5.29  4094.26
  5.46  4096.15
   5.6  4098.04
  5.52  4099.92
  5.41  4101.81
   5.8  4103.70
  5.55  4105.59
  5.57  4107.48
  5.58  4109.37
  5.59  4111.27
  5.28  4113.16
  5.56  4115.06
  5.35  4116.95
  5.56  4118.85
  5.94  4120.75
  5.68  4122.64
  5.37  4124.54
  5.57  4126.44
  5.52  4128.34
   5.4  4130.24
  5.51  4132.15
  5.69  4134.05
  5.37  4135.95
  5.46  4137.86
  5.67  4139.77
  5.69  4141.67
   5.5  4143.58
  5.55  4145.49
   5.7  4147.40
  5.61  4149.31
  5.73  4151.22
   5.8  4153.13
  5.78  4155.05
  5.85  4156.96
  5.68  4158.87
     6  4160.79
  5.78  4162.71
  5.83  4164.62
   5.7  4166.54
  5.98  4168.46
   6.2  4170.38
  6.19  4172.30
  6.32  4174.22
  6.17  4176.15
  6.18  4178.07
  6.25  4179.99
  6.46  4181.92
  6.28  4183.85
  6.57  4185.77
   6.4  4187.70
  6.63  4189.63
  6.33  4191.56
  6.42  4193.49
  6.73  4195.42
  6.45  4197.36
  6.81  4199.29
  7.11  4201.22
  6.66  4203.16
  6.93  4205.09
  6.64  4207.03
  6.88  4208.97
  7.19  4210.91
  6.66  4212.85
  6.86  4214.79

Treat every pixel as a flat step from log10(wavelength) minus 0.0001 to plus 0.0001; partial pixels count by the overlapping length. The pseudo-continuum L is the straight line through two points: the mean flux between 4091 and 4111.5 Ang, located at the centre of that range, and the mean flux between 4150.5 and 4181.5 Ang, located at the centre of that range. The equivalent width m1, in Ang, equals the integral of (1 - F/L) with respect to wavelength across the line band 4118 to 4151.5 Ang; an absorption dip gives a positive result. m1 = 1.09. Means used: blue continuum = 5.55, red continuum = 5.98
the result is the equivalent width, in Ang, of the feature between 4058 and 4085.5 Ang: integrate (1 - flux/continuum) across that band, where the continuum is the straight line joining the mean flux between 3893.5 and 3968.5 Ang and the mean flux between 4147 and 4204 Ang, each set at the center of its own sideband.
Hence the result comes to 3.1 Ang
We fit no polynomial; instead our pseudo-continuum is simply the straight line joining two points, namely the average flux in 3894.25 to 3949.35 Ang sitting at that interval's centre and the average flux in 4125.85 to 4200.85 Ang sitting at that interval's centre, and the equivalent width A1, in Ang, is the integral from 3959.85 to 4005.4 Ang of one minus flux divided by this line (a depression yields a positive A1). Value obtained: 4.2 Ang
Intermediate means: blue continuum 6.04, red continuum 5.98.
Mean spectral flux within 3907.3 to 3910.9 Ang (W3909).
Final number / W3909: 6.03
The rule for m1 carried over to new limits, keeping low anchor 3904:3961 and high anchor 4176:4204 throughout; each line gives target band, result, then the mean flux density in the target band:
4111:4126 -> 2.0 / 5.54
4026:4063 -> 3.4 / 5.7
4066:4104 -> 5.3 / 5.45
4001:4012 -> 0.9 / 5.7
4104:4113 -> 1.1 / 5.56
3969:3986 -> 1.9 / 5.47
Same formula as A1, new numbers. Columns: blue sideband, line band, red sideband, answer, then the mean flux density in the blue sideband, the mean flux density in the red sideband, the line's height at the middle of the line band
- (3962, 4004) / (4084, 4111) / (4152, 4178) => 1.13 Ang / 5.44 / 5.95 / 5.76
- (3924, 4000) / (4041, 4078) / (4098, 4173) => 0.92 Ang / 5.76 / 5.65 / 5.7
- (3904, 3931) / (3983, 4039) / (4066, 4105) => 0.89 Ang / 6.05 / 5.45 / 5.72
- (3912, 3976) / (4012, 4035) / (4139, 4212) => 0.95 Ang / 5.97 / 6.21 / 6.05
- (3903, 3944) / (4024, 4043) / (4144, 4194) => 0.68 Ang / 6.07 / 6.05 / 6.06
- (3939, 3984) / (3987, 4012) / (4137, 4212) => 1.67 Ang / 5.81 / 6.19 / 5.88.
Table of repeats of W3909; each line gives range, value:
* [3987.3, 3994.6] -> 5.27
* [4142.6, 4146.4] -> 5.52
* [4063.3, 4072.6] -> 5.53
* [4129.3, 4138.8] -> 5.48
